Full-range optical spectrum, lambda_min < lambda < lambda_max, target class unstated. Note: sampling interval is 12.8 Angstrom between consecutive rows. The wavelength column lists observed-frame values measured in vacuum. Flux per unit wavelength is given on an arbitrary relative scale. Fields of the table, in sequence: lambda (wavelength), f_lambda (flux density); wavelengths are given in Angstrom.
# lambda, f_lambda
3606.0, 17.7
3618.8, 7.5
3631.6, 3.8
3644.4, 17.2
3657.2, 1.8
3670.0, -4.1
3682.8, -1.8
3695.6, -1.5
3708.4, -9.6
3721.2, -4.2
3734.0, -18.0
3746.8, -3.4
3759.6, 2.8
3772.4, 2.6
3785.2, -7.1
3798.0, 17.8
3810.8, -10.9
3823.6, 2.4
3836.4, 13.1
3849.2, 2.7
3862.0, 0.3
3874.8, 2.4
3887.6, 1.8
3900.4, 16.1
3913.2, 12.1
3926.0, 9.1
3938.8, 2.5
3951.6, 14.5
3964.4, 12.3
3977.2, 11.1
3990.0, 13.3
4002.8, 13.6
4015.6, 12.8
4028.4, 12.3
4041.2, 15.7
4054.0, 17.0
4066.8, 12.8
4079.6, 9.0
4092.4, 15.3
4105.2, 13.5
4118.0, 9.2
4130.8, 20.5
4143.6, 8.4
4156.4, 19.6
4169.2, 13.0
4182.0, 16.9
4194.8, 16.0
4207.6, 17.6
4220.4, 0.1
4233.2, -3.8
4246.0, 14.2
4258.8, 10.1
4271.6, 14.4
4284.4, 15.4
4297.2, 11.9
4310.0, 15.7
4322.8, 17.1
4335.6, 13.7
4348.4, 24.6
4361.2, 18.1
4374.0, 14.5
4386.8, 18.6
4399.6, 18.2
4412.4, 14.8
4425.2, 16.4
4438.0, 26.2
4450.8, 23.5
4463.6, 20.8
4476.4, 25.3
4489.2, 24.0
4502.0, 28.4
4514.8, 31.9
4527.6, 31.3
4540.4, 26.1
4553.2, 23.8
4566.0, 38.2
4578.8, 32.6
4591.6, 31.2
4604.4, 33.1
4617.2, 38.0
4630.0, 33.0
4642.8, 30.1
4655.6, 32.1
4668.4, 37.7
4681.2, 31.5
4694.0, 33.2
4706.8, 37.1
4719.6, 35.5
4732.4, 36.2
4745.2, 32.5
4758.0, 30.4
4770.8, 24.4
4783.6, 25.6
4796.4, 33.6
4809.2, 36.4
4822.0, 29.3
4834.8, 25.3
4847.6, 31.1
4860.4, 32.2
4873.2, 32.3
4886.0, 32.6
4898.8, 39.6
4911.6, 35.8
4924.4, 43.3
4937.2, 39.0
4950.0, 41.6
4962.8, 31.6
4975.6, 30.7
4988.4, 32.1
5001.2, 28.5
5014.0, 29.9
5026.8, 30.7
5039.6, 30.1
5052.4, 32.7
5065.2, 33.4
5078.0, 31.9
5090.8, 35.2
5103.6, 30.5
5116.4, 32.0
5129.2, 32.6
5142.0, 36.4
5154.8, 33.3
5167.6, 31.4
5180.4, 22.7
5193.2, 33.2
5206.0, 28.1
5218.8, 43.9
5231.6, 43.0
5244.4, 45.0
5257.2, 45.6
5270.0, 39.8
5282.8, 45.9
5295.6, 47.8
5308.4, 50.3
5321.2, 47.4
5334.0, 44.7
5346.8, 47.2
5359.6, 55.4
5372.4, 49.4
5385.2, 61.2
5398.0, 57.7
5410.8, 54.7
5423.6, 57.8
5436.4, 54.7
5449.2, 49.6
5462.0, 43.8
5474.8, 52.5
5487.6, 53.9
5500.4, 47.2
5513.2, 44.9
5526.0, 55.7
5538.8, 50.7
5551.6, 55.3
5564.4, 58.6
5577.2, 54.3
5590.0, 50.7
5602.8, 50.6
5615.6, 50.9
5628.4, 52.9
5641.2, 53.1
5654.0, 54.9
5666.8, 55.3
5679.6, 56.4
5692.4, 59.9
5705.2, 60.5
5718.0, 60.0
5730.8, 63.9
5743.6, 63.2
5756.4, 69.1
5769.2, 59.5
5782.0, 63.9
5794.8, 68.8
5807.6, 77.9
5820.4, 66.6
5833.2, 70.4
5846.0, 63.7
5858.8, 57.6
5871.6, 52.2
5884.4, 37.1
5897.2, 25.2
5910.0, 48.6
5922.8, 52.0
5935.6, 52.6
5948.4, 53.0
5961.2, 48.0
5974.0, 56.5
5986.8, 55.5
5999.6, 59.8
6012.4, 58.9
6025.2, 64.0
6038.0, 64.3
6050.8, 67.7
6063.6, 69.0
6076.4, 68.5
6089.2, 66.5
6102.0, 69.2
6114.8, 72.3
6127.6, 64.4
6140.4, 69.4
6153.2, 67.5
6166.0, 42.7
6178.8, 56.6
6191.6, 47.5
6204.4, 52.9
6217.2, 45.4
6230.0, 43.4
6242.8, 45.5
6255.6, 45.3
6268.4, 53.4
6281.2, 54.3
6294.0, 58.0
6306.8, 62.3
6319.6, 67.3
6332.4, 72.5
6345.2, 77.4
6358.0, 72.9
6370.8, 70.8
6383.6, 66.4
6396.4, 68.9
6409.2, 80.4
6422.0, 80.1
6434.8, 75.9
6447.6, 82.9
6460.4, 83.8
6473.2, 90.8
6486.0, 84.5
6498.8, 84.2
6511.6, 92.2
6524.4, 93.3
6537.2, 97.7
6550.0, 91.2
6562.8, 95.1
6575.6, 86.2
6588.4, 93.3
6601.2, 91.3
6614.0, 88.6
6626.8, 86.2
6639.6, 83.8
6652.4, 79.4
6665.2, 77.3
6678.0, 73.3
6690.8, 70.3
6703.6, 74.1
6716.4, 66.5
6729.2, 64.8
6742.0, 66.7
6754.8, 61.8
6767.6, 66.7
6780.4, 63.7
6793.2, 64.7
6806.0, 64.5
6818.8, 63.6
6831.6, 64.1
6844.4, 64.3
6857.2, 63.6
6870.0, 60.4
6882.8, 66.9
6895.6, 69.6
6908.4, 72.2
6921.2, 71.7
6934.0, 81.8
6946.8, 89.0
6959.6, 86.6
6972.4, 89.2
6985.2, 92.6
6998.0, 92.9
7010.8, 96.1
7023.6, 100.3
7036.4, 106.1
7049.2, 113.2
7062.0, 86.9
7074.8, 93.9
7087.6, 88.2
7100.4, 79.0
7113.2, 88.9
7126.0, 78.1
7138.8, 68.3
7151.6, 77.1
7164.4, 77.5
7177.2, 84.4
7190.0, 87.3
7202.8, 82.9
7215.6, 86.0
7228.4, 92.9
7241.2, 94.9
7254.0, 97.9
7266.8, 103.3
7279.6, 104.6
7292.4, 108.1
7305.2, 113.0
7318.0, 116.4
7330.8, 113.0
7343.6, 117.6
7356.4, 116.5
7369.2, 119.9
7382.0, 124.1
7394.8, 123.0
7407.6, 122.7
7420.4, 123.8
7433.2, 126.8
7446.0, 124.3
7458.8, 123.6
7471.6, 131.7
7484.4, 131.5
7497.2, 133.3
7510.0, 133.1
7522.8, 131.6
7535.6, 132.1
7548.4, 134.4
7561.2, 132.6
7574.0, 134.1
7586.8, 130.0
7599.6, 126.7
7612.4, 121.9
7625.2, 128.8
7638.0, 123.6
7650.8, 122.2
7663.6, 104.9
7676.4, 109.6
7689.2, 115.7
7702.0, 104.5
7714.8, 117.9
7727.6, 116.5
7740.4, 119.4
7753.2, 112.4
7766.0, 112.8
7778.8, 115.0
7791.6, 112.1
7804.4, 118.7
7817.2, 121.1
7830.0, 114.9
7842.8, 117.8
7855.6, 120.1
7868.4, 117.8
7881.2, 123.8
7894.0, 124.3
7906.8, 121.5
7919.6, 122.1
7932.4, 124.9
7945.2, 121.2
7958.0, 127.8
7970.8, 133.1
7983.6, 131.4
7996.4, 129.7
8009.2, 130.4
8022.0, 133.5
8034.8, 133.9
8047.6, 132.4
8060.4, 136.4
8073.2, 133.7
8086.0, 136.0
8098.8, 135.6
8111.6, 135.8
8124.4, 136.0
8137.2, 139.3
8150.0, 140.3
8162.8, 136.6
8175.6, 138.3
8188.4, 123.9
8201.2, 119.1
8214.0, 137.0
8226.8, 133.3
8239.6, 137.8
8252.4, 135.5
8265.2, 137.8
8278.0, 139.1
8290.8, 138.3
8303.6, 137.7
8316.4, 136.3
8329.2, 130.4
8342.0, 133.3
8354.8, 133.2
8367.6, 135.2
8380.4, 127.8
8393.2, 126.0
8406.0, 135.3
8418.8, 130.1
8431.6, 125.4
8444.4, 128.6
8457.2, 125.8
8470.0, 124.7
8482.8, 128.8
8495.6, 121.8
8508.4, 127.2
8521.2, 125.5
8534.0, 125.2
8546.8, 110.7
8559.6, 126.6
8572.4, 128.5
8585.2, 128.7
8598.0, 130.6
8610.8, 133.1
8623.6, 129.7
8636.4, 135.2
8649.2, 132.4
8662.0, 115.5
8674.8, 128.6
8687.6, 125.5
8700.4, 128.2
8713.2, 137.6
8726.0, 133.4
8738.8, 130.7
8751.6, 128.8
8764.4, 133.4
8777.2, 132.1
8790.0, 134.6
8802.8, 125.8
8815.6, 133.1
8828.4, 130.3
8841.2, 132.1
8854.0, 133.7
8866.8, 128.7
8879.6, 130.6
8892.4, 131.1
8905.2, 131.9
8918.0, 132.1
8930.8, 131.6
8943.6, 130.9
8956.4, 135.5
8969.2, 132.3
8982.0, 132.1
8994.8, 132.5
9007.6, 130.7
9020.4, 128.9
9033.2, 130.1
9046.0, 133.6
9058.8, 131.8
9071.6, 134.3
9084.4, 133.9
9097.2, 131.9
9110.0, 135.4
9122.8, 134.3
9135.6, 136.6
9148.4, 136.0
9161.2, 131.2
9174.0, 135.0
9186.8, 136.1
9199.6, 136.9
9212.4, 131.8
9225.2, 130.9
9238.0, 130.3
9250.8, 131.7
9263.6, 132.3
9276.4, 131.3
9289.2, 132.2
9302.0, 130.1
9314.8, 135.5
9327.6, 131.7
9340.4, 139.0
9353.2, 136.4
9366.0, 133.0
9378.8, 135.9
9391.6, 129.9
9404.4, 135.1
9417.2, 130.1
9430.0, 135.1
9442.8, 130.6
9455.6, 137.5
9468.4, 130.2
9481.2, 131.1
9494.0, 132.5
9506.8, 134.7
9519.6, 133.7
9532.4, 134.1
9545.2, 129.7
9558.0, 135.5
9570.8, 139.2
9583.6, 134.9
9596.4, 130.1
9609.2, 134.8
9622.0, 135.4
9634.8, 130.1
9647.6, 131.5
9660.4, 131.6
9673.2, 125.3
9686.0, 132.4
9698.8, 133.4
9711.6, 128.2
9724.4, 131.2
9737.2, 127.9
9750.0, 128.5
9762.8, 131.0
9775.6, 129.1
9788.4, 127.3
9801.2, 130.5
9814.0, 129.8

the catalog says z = 0.00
